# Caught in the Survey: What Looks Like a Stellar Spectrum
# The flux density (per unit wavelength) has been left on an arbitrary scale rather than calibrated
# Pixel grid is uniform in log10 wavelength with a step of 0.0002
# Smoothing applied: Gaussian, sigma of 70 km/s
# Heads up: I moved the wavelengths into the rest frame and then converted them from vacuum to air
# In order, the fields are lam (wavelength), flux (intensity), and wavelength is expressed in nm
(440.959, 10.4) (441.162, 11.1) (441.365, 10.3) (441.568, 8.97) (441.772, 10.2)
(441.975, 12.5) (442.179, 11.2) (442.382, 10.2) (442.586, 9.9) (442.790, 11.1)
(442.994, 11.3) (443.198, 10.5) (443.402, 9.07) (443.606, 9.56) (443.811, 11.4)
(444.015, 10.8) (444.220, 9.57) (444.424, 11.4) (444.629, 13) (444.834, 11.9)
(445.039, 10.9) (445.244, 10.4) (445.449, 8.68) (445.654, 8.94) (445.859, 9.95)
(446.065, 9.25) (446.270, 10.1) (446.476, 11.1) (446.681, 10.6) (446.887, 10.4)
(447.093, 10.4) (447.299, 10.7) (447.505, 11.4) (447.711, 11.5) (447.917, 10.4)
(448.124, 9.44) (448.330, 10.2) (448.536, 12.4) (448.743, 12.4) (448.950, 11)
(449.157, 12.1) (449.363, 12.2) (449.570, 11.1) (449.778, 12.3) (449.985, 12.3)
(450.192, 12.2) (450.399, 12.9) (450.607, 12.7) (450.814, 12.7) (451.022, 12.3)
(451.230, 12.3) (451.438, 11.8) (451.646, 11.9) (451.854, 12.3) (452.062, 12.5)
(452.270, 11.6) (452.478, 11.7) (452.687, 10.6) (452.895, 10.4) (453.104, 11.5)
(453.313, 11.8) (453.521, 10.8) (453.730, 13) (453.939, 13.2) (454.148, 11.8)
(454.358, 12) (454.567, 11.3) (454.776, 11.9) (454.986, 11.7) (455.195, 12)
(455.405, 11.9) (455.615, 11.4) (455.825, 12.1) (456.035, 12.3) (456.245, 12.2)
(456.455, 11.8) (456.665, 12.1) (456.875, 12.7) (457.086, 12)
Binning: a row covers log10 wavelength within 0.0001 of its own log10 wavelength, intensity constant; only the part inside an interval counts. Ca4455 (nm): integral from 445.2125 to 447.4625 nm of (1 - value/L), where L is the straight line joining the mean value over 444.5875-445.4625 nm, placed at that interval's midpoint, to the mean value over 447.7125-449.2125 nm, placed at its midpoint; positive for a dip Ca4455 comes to 0.21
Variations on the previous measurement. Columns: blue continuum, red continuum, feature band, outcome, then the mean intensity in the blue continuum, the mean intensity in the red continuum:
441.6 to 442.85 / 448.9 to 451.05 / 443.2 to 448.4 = 0.44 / 10.7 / 12.2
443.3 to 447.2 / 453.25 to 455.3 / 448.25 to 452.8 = -0.27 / 10.4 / 12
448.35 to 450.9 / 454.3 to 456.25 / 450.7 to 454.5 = 0.03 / 12.1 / 11.9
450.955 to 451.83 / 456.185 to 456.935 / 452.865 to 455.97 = 0.08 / 12.1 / 12.2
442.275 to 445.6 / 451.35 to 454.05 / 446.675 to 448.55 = 0.07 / 10.6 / 11.8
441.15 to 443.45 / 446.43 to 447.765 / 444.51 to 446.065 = 0.04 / 10.5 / 10.8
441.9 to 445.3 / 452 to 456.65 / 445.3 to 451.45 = 0.06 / 10.9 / 11.8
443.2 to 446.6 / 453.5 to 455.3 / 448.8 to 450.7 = -0.15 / 10.4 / 12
